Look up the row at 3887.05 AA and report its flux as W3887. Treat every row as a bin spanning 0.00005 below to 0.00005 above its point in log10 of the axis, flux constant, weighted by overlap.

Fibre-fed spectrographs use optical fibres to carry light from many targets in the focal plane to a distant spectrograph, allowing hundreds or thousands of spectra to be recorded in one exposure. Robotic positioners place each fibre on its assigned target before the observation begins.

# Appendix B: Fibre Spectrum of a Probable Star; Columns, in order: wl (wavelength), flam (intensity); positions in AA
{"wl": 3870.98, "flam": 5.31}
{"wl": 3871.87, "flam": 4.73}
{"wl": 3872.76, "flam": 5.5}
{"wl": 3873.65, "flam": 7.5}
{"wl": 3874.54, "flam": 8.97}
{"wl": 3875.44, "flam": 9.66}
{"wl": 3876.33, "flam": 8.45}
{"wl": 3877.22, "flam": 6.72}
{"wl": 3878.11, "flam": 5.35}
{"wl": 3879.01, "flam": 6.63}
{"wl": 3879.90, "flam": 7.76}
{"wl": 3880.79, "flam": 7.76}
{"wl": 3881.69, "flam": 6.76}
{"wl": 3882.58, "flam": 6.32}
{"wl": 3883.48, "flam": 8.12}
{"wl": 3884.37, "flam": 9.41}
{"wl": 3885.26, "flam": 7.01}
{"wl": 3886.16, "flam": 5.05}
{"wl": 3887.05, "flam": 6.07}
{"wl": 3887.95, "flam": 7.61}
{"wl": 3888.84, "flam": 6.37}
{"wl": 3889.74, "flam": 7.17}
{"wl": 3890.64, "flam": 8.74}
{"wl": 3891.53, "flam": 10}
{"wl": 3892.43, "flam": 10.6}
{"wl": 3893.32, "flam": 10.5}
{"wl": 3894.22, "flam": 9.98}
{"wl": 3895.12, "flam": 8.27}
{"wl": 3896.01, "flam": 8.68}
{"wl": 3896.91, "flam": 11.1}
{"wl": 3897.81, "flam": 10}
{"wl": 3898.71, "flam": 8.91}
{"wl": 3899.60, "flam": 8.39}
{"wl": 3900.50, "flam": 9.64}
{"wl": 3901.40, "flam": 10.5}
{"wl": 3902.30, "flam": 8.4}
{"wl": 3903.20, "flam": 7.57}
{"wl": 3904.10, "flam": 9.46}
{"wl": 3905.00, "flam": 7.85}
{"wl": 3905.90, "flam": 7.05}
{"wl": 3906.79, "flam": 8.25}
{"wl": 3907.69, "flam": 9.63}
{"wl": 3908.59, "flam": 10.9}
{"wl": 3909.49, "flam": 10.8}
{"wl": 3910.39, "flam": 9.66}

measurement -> 6.07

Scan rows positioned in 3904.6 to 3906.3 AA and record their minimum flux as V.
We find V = 7.05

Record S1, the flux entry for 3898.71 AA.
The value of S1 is 8.91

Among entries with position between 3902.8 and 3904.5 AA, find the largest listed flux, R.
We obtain 9.46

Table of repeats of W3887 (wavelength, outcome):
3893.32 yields 10.5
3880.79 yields 7.76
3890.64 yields 8.74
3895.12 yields 8.27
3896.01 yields 8.68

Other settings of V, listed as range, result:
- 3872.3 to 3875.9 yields 5.5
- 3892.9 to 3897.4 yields 8.27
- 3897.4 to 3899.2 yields 8.91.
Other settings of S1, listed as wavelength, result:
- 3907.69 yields 9.63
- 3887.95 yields 7.61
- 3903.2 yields 7.57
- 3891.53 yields 10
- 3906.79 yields 8.25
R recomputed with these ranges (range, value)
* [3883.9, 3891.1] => 9.41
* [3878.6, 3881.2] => 7.76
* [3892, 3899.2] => 11.1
